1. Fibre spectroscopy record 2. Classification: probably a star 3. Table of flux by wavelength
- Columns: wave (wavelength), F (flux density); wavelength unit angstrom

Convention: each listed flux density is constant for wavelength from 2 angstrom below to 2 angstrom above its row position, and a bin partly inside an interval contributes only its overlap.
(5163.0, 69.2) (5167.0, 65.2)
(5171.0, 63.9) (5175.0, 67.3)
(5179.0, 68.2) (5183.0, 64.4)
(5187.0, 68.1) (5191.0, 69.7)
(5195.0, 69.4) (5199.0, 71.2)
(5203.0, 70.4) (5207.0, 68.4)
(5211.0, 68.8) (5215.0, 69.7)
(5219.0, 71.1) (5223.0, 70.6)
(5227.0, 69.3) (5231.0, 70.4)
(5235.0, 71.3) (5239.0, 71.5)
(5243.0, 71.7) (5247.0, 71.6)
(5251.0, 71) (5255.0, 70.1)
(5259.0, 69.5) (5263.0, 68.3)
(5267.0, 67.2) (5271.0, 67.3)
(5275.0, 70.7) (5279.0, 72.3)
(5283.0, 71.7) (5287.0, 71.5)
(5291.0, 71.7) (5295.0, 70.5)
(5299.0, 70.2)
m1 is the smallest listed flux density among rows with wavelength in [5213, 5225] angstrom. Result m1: 69.7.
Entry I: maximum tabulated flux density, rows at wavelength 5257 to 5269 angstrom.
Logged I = 69.5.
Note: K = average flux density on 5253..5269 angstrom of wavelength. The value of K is 68.8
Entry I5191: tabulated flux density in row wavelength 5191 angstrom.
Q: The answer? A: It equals 69.7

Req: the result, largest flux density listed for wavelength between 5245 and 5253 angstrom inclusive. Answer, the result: 71.6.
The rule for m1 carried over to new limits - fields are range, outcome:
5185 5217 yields 68.1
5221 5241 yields 69.3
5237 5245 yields 71.5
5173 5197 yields 64.4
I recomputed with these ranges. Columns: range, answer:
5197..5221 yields 71.2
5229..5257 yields 71.7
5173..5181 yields 68.2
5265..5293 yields 72.3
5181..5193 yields 69.7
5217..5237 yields 71.3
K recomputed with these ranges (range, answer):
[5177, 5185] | 66.3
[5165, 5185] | 65.8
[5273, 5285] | 71.6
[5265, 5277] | 68.4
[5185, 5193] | 68.9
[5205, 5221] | 69.5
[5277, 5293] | 71.8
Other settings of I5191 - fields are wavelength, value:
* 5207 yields 68.4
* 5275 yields 70.7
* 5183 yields 64.4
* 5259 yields 69.5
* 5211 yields 68.8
